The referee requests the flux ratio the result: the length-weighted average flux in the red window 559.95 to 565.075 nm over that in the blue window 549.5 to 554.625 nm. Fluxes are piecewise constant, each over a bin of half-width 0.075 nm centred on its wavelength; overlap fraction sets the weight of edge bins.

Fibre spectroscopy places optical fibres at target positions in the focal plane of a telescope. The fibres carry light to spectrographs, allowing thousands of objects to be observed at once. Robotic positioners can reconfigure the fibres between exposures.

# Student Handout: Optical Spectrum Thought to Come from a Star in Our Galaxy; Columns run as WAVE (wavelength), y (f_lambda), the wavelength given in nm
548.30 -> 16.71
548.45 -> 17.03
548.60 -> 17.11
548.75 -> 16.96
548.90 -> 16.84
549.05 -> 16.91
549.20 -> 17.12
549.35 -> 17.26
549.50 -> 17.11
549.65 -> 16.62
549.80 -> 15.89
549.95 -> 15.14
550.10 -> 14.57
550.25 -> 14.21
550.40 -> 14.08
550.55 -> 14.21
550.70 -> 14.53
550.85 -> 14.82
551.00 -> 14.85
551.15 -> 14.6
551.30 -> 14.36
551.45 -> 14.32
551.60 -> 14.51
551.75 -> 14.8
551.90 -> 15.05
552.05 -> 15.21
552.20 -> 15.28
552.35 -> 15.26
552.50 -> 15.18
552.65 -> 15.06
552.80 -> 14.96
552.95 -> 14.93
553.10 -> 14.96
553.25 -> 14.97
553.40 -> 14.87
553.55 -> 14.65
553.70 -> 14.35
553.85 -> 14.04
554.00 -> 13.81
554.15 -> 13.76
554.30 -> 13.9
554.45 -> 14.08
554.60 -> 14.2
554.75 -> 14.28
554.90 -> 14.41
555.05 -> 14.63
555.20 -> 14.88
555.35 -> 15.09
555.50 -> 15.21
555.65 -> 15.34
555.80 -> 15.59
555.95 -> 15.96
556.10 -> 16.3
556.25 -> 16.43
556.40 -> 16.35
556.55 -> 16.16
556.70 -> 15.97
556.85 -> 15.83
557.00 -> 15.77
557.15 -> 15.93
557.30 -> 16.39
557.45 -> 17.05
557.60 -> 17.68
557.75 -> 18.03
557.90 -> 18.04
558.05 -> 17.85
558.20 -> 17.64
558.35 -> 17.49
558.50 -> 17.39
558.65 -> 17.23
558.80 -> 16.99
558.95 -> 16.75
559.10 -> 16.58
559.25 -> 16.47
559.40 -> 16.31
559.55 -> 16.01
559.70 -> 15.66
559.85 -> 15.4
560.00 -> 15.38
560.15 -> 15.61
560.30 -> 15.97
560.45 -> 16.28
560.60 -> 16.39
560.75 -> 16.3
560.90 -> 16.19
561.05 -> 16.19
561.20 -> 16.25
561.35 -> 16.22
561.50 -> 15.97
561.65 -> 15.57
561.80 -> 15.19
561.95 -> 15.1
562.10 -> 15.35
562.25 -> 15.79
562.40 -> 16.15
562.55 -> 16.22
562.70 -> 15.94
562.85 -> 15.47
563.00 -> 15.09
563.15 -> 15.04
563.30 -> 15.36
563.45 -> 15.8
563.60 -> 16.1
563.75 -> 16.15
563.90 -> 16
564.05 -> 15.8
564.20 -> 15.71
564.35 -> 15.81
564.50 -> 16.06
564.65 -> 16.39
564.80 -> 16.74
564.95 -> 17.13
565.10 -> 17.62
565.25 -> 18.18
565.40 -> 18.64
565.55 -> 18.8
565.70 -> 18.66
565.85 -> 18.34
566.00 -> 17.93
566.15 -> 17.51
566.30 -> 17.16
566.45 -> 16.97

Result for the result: 1.08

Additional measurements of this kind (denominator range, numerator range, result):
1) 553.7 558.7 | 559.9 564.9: 1.00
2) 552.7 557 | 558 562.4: 1.08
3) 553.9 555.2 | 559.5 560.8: 1.12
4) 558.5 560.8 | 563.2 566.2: 1.04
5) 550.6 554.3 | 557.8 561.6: 1.12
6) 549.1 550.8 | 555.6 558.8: 1.08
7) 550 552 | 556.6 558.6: 1.17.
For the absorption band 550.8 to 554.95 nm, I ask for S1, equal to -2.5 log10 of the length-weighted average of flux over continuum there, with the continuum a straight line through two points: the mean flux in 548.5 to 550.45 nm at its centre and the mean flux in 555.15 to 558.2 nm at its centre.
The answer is 0.11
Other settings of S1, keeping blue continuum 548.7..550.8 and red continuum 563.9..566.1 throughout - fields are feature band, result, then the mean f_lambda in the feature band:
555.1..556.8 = 0.04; 15.7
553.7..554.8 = 0.16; 14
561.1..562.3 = 0.08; 15.7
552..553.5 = 0.07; 15.1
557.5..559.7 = -0.03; 17.1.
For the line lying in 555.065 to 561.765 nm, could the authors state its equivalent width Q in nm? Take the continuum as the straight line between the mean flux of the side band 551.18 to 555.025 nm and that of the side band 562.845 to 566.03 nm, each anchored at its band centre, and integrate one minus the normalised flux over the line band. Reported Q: -0.31 nm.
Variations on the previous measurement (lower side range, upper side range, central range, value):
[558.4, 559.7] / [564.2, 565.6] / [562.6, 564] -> 0.11 nm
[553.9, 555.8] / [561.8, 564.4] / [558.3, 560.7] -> -0.19 nm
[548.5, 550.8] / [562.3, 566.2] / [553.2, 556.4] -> 0.26 nm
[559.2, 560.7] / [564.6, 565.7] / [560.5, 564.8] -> 0.26 nm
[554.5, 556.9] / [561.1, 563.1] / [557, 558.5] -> -0.17 nm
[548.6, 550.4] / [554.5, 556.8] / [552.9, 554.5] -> 0.13 nm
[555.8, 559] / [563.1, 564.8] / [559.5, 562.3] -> 0.08 nm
